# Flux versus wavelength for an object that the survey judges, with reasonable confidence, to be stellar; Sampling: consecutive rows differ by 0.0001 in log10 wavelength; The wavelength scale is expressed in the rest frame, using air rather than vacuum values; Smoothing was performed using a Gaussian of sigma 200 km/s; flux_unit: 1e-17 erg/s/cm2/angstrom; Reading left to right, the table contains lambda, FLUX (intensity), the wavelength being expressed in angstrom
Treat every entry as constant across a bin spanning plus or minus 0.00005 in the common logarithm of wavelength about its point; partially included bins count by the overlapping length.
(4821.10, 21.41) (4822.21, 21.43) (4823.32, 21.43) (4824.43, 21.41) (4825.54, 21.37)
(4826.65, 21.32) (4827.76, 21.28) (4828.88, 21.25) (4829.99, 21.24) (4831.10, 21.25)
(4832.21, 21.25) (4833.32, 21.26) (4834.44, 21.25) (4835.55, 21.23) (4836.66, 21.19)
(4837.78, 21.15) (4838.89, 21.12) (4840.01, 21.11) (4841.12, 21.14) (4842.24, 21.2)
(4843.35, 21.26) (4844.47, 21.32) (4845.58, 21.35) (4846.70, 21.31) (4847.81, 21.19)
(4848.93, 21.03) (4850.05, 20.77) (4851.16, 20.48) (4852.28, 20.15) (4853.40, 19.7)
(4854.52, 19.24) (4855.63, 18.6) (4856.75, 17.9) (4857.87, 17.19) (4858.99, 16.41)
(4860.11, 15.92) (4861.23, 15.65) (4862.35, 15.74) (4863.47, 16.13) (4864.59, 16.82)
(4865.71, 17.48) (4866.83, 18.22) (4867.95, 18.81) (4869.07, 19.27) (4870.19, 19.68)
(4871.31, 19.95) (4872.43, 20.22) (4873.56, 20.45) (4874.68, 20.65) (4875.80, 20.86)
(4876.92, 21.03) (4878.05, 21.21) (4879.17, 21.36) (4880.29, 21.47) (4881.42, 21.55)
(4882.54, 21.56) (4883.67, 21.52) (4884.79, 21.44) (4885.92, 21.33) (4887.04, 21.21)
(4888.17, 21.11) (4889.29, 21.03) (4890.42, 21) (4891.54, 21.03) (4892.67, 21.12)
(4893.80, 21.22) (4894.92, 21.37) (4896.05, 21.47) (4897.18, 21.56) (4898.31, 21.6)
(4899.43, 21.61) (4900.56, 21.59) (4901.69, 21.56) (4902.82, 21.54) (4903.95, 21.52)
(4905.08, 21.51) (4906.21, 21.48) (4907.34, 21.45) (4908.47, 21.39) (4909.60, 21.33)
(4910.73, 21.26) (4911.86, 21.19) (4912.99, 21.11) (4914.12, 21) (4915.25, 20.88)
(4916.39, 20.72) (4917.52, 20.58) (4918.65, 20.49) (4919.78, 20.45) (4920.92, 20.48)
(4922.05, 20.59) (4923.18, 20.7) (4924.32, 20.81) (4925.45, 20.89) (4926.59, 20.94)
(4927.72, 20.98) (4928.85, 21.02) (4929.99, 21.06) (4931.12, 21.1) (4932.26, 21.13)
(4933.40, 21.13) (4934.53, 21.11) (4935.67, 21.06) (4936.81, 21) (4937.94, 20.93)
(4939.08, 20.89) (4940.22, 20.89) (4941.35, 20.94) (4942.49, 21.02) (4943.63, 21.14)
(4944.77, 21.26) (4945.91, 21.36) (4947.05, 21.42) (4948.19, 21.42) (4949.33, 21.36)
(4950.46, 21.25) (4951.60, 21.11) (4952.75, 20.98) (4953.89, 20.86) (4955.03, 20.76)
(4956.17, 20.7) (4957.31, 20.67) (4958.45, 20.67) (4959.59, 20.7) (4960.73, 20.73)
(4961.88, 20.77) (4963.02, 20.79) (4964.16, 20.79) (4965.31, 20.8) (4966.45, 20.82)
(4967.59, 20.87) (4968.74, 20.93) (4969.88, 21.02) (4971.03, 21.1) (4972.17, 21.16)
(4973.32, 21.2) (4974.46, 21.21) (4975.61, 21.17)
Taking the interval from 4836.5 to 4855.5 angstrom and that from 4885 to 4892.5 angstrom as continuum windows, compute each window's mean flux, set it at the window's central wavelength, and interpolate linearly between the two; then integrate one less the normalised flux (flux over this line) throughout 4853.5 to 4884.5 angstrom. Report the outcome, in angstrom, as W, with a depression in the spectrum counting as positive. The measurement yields 2.78 angstrom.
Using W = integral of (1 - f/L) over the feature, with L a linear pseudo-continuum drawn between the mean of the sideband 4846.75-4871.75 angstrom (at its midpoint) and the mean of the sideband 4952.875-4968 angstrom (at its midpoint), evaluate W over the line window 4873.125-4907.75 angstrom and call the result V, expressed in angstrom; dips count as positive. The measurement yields -3.8 angstrom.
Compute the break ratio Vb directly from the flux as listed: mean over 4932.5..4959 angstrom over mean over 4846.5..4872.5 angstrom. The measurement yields 1.1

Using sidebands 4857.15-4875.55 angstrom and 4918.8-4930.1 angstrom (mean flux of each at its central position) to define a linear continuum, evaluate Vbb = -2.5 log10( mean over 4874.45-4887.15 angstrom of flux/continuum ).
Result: -0.14 mag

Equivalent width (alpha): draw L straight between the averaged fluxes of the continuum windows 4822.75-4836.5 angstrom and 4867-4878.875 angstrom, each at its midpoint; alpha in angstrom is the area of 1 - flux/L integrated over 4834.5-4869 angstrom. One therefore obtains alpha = 2.27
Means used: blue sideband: 21.3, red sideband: 20.2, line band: 19.4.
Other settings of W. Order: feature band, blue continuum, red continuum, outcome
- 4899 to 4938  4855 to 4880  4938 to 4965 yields -2.0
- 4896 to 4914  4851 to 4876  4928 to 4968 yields -1.6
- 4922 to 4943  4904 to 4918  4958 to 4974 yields 0.1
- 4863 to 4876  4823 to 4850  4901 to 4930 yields 1.3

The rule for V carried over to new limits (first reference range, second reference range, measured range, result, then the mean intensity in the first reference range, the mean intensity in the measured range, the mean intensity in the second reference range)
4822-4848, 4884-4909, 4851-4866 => 2.61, 21.3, 17.6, 21.4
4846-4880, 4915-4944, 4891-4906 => -1.02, 19.1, 21.4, 20.9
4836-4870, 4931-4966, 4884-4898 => -0.90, 19.3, 21.3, 21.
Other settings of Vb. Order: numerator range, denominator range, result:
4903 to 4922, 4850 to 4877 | 1.13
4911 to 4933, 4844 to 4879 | 1.09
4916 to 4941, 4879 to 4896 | 0.98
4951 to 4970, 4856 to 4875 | 1.16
